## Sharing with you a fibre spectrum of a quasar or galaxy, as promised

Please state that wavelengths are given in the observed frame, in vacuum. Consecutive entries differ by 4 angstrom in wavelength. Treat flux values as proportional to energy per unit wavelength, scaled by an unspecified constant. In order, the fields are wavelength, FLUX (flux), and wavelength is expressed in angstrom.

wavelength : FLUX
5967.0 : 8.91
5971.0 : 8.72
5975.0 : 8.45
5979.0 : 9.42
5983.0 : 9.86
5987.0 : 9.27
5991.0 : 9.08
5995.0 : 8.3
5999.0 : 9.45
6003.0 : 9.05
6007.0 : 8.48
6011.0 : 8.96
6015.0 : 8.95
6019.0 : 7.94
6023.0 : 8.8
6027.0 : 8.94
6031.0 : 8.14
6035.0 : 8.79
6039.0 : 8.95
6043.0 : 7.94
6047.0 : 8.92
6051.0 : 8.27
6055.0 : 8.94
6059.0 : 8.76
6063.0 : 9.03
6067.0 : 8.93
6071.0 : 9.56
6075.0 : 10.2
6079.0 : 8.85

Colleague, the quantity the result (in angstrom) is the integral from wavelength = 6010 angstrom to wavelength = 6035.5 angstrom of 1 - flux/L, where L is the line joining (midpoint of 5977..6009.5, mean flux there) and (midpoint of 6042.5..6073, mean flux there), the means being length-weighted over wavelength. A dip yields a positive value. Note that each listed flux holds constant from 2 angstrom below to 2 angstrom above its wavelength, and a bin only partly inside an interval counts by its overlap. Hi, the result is 1.02 angstrom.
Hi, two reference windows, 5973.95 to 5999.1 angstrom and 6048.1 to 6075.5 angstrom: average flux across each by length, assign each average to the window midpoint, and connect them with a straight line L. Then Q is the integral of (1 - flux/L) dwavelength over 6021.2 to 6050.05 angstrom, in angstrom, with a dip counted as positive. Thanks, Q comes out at 1.4 angstrom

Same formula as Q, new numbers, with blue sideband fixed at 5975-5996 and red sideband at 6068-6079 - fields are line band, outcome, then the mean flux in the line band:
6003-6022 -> 1.33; 8.64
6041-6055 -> 1.51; 8.46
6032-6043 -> 0.92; 8.63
